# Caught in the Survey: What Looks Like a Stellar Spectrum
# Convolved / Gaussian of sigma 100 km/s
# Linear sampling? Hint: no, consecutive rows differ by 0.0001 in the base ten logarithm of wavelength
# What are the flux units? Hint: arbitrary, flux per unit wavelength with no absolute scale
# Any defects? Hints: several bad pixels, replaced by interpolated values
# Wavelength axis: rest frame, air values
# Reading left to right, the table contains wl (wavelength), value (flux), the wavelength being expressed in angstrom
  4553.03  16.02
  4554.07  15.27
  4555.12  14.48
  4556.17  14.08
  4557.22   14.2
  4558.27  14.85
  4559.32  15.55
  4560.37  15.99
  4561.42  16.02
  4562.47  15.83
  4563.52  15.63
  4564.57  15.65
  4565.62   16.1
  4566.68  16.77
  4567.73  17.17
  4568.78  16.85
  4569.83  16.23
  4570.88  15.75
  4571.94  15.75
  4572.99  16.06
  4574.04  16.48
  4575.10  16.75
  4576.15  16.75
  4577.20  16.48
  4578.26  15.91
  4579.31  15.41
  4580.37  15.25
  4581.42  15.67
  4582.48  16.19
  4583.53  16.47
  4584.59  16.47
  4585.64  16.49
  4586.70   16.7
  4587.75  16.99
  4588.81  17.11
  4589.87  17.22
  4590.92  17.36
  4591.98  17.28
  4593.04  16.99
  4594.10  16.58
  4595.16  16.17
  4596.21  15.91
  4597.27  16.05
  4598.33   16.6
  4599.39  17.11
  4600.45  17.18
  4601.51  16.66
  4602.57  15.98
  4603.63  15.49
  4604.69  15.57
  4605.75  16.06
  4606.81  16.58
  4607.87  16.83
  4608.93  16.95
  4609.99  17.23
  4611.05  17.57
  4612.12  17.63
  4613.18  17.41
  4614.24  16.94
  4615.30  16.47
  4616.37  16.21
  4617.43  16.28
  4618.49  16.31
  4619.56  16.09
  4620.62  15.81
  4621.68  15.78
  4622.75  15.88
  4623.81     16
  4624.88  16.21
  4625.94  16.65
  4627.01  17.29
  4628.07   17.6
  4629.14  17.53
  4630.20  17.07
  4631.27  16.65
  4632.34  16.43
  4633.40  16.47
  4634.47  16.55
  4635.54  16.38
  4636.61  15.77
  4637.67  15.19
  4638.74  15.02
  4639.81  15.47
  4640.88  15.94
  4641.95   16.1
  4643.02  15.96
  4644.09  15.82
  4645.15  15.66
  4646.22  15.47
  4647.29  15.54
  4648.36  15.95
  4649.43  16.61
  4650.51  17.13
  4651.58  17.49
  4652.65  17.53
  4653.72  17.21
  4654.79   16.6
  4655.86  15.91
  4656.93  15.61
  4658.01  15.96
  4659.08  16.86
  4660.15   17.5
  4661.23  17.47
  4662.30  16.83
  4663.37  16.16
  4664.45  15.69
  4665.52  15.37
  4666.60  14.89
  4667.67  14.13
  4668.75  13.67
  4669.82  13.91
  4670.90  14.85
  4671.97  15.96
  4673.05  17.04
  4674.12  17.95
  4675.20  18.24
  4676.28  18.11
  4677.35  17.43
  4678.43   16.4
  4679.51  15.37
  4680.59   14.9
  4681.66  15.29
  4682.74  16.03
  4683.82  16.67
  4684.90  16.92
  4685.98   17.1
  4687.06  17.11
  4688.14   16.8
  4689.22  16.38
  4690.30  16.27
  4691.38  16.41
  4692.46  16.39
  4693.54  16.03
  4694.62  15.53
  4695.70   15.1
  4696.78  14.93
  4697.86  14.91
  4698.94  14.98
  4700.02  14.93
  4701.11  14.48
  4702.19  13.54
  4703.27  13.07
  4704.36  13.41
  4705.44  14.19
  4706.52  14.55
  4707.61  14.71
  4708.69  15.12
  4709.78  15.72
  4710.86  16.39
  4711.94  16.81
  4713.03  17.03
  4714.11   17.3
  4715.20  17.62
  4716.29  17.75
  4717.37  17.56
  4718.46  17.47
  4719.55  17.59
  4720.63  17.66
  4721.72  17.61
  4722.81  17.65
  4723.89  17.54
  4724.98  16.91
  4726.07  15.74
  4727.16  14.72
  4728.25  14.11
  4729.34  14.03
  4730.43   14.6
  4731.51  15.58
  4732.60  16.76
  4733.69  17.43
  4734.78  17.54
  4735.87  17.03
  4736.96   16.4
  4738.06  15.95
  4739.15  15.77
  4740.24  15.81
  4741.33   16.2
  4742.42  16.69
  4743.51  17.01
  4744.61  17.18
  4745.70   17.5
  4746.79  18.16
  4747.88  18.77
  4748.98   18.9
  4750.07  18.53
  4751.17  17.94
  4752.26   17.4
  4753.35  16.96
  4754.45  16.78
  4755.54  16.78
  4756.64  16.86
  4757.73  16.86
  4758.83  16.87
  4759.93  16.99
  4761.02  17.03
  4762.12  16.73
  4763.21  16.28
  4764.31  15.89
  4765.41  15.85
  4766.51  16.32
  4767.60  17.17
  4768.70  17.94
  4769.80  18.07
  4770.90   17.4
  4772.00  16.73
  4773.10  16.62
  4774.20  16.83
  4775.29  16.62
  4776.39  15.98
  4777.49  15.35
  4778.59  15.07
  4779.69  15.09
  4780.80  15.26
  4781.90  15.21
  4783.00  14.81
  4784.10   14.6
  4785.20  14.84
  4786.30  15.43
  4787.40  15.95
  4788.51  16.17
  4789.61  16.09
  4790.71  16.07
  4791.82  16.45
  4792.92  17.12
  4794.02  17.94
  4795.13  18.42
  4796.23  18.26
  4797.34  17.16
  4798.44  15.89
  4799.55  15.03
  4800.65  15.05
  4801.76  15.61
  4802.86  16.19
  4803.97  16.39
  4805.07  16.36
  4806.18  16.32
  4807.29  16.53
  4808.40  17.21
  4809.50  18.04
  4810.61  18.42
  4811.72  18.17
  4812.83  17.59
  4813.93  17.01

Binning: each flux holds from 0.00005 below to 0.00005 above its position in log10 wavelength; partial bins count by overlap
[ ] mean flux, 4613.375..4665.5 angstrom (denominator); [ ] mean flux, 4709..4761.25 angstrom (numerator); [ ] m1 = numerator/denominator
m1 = 1.03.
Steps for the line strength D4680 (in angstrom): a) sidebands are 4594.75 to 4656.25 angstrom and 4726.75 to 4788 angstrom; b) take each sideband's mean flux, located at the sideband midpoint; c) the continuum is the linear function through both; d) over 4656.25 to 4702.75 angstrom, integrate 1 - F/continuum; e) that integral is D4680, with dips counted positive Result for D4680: 1.35 angstrom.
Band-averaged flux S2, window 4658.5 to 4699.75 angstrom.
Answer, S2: 16.1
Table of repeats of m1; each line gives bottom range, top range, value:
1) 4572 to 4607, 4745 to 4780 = 1.03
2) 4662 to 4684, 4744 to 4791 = 1.04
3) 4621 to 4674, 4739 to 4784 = 1.04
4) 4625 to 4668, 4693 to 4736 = 0.97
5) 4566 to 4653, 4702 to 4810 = 1.00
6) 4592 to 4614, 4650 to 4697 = 0.98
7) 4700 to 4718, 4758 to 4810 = 1.05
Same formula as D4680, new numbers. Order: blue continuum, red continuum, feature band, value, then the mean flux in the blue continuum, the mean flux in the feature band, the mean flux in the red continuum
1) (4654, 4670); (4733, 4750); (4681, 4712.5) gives 1.7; 15.8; 15.5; 17.1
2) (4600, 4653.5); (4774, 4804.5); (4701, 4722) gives 0.3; 16.4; 16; 16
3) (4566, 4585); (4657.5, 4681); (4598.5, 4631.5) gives -0.9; 16.2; 16.6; 16.1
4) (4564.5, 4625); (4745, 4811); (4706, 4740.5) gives 0.4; 16.5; 16.4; 16.6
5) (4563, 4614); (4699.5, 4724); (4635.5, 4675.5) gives 0.5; 16.5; 16.1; 16.1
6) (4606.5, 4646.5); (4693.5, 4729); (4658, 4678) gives -0.1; 16.4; 16.2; 15.8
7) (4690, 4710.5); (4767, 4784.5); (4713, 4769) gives -4.4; 15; 16.9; 16.2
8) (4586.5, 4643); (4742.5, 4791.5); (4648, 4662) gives -0.2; 16.5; 16.8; 16.6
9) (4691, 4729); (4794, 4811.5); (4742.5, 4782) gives -1.2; 15.9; 16.9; 16.8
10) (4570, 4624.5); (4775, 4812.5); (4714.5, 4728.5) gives -0.6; 16.4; 17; 16.3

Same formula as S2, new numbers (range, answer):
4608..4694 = 16.3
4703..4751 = 16.5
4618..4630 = 16.5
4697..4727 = 16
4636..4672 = 15.9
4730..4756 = 17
